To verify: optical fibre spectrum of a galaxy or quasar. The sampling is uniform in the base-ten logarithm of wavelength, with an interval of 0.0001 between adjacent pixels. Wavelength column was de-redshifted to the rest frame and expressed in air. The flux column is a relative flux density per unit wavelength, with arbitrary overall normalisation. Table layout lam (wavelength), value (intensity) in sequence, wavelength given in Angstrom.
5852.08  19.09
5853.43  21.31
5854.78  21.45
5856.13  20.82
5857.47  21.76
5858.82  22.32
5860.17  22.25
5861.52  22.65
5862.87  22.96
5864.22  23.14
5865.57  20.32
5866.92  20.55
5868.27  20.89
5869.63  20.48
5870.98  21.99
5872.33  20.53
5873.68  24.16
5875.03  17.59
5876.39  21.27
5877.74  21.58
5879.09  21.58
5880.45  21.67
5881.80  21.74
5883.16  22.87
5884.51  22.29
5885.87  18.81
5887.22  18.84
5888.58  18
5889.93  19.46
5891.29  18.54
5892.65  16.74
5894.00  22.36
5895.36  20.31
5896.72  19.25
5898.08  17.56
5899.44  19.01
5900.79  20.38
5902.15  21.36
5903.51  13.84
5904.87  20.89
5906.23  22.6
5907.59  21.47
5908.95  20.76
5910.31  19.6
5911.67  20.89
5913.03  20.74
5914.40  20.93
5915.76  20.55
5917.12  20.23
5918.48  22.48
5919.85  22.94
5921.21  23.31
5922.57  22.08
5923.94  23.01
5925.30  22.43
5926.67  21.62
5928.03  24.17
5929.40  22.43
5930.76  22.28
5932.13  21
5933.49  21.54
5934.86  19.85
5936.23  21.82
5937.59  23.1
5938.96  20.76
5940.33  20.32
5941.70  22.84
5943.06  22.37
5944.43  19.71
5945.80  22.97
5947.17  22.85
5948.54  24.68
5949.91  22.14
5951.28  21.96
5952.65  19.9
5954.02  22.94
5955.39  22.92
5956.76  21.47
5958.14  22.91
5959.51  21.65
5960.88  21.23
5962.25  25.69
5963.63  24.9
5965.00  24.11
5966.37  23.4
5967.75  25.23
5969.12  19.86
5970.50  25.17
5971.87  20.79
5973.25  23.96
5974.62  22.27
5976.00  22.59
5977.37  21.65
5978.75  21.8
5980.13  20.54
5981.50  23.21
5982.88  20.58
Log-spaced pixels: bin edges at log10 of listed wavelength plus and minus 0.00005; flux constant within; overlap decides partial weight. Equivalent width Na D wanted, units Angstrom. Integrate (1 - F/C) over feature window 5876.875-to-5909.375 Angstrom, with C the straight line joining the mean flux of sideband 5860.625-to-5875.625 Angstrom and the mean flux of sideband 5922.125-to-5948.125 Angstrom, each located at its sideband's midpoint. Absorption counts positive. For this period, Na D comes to 2.3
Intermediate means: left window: 21.4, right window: 22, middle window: 20.1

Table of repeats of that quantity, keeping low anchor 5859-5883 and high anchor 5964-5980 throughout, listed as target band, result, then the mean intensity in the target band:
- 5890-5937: 2.59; 20.8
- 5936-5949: 0.17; 22.1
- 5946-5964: -0.10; 22.7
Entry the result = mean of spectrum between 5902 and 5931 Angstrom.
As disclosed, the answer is 21.4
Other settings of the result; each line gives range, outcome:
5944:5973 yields 22.7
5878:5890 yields 20.7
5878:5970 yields 21.4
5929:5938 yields 21.7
